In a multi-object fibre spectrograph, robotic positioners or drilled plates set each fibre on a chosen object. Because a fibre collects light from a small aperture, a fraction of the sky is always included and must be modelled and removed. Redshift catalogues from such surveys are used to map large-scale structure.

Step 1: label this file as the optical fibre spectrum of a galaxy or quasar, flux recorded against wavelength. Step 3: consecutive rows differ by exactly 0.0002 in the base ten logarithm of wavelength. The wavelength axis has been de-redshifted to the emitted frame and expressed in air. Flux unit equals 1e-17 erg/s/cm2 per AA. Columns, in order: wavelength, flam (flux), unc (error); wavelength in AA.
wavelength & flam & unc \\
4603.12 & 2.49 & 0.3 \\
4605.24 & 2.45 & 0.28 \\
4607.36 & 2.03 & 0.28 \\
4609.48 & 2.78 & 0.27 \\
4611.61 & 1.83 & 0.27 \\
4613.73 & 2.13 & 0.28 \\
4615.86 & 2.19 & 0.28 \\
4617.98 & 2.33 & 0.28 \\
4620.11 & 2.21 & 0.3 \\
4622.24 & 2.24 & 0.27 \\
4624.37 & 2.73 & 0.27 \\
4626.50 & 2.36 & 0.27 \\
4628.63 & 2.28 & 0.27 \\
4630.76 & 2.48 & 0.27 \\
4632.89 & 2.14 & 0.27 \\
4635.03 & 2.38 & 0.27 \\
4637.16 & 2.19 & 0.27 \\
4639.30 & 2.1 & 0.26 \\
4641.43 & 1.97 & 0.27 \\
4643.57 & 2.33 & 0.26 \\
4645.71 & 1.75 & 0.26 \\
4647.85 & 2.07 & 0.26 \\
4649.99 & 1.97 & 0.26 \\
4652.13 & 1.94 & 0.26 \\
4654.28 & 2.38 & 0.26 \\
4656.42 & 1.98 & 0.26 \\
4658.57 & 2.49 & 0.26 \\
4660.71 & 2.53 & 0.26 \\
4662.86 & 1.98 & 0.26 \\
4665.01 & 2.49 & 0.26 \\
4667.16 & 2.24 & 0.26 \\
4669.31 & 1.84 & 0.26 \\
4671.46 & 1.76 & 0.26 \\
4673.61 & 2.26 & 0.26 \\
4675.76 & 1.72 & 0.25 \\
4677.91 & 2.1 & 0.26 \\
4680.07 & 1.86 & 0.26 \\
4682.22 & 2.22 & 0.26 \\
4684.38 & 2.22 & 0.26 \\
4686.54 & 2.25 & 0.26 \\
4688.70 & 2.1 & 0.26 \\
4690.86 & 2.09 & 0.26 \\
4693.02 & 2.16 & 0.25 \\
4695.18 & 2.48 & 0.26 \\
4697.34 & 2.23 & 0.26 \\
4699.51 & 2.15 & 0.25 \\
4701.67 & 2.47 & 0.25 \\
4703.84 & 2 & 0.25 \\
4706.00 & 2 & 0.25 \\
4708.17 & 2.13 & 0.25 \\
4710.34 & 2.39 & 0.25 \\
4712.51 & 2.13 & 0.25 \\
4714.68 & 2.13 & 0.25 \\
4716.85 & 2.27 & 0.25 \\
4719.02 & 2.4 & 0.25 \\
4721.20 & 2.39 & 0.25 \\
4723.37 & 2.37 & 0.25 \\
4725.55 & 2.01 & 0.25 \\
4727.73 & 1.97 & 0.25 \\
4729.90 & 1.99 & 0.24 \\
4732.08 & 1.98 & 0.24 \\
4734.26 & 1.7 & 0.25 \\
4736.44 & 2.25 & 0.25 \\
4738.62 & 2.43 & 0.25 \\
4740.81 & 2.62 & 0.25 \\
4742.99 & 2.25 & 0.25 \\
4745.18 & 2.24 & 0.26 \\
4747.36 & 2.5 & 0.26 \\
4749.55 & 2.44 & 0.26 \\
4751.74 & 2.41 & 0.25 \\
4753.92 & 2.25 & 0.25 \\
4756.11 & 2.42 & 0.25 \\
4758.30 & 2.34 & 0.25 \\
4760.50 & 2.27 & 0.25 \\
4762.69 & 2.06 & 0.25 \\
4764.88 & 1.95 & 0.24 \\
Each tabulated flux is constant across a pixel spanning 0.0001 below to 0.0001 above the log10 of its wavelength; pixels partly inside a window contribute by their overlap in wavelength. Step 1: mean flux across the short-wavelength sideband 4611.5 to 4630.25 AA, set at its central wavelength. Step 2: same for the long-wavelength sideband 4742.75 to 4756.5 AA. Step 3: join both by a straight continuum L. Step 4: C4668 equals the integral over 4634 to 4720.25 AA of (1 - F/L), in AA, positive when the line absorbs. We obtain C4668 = 6.1 AA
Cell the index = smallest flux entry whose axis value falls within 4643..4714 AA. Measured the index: 1.72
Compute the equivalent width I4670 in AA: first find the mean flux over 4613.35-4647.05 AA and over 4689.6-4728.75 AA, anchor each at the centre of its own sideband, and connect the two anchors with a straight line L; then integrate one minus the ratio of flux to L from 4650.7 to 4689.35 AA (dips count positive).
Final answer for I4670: 1.64 AA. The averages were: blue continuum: 2.24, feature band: 2.13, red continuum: 2.21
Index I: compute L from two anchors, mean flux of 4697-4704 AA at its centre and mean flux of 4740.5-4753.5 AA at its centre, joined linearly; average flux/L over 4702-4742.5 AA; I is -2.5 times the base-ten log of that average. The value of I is 0.06 mag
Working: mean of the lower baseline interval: 2.24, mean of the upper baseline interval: 2.39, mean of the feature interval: 2.18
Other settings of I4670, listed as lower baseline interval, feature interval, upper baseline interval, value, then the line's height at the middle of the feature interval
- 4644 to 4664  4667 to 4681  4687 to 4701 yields 1.4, 2.17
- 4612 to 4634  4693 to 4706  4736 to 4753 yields 0.7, 2.36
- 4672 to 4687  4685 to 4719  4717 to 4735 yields -1.8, 2.09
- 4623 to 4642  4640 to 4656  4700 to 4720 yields 1.6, 2.28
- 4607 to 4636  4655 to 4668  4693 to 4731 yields -0.2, 2.26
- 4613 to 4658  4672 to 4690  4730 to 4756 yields 1.2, 2.23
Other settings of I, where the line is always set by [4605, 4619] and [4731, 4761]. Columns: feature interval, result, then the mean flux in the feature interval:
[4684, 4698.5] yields 0.03 mag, 2.22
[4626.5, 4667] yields 0.03 mag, 2.2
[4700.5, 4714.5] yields 0.05 mag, 2.18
